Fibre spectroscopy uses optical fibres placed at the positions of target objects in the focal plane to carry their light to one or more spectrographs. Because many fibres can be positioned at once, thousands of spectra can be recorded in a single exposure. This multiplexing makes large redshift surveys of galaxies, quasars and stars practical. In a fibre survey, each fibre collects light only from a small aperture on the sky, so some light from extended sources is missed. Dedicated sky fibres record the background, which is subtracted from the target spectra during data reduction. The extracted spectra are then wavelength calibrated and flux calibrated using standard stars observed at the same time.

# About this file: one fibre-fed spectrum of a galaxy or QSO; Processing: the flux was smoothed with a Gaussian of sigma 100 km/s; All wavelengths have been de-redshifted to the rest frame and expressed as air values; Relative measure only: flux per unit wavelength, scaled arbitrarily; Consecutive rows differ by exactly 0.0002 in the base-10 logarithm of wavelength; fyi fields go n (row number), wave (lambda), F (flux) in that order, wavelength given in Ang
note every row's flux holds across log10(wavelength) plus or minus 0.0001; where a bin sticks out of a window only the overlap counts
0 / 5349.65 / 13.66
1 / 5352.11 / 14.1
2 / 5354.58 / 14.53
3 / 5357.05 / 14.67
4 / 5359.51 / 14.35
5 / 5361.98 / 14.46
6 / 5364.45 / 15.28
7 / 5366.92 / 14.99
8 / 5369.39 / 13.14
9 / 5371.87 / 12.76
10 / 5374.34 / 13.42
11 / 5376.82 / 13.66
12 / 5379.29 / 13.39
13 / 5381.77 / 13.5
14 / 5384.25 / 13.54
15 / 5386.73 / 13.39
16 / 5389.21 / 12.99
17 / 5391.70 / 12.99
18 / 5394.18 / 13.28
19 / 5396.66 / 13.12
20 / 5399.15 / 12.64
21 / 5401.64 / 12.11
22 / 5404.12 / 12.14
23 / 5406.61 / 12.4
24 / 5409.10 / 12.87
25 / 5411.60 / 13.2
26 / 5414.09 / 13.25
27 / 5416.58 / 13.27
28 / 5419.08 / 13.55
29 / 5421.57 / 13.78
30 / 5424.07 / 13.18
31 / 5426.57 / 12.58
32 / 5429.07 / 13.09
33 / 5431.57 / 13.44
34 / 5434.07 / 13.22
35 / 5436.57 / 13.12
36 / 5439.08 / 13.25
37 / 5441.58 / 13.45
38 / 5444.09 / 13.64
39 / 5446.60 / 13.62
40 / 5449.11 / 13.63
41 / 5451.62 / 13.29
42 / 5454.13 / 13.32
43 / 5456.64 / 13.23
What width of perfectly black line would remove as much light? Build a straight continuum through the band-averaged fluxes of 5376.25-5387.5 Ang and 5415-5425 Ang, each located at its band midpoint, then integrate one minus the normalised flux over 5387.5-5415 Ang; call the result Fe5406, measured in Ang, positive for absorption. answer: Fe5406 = 1.33 Ang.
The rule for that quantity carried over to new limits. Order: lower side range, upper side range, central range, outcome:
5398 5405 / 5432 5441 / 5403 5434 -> -0.7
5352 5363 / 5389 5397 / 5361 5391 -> 0.1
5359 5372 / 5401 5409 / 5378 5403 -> -0.1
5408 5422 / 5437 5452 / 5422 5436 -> 0.2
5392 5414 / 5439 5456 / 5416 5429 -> -0.2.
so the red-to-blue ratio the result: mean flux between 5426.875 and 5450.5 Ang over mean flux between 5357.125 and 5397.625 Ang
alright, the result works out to 0.98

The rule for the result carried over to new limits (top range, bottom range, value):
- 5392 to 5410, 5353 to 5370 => 0.87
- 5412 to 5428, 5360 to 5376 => 0.95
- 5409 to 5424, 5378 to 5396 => 1.00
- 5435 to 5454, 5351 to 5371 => 0.93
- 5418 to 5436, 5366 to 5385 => 0.98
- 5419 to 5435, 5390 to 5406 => 1.04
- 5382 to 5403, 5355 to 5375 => 0.92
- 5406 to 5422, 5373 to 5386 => 0.98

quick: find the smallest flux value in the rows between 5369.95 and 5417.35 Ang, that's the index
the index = 12.11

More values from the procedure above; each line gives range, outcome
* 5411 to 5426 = 13.18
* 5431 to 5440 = 13.12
